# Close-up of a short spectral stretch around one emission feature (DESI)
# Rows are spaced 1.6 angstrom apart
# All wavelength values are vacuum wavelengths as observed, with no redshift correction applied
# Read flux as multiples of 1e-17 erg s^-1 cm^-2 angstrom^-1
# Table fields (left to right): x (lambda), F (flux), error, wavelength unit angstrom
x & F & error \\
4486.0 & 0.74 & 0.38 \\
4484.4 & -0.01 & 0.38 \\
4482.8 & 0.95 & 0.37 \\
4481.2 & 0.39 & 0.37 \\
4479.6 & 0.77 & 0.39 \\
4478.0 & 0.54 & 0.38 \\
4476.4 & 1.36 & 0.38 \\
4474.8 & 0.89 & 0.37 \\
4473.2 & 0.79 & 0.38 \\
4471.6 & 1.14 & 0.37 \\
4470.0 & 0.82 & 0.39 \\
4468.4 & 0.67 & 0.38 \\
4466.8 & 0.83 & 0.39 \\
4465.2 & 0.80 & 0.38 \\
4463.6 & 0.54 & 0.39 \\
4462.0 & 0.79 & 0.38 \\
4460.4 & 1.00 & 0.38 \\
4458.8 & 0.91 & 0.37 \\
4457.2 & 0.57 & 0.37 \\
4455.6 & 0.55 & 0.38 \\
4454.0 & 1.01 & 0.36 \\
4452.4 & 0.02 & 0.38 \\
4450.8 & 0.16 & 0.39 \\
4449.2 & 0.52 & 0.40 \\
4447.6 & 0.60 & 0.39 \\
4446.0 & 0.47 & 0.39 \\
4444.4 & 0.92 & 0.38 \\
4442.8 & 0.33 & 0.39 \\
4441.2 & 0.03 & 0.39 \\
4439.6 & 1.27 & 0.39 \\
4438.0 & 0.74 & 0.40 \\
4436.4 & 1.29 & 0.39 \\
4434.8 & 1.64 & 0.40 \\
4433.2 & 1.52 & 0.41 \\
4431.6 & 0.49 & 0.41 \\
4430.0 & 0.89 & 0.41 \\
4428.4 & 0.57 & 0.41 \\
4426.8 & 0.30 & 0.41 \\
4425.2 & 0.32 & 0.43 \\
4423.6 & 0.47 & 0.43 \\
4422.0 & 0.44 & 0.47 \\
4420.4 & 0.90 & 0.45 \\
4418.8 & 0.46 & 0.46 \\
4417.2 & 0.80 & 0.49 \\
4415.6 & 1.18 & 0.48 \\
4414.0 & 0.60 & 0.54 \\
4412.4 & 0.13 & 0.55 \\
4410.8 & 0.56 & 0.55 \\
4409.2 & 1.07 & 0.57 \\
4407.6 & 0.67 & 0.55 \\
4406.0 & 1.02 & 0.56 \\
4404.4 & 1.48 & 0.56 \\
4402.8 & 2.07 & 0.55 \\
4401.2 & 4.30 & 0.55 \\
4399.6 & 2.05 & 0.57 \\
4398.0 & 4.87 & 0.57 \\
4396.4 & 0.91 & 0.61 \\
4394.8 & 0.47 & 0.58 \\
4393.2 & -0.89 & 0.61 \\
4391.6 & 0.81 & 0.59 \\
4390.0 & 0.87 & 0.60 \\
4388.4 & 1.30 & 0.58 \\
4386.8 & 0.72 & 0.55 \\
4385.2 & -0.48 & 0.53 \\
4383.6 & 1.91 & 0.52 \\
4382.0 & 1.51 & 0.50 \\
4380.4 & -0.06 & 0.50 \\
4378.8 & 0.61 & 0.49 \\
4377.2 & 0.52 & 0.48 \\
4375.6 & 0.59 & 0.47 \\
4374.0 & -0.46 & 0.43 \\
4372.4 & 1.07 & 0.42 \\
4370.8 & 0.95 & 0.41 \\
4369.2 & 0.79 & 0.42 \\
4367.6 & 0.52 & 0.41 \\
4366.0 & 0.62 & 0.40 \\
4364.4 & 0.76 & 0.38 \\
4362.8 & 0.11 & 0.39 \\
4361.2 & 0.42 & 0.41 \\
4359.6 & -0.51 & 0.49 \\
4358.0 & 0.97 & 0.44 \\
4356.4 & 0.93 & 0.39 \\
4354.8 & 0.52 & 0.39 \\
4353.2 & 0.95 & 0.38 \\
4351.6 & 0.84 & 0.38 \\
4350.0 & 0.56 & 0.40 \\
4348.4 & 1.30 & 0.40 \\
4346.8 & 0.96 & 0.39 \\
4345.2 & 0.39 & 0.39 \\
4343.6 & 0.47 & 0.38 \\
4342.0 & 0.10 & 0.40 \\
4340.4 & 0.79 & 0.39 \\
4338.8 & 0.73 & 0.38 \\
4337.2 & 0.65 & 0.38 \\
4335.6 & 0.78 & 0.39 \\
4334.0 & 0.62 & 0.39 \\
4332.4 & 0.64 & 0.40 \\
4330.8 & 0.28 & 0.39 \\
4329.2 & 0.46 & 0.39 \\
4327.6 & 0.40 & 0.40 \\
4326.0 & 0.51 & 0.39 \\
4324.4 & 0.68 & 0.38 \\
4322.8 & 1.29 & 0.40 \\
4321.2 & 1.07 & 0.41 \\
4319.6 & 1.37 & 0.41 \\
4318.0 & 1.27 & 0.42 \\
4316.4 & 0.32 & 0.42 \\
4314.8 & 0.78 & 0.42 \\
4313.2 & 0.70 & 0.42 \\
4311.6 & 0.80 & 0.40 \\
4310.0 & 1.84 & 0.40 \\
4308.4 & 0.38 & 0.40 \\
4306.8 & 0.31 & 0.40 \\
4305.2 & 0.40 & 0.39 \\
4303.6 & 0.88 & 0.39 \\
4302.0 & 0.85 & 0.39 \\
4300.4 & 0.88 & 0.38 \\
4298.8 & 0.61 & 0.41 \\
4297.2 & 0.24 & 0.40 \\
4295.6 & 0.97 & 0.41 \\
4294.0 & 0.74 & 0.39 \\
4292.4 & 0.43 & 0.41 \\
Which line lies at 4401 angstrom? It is [O II] 3727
